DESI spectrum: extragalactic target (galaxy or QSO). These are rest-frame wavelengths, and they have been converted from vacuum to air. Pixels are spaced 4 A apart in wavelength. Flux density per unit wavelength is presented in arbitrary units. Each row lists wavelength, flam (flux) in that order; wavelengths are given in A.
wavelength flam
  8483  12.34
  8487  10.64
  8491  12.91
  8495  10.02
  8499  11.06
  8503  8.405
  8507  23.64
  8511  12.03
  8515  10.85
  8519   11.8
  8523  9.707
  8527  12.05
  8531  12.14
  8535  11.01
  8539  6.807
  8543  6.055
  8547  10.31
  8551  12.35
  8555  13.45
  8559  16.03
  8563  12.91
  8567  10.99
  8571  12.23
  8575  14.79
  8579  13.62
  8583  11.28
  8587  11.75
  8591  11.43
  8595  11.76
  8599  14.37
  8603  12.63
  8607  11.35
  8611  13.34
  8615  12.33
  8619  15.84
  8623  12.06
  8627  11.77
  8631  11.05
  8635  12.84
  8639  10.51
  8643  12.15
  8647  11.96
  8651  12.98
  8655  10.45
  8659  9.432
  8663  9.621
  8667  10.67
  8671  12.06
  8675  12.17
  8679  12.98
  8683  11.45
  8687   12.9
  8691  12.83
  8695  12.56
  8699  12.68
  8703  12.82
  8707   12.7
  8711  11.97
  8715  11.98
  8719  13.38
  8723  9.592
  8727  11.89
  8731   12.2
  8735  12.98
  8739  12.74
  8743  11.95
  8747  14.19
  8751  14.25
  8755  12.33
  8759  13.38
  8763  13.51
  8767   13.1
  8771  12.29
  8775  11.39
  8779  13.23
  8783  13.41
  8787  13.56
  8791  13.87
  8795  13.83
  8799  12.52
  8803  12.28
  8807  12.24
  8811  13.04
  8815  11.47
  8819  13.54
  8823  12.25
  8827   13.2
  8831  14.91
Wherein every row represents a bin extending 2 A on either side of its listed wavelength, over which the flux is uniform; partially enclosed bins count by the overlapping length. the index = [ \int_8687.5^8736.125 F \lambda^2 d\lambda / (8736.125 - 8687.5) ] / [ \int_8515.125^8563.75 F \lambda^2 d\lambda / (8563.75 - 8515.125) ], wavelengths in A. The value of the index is 1.15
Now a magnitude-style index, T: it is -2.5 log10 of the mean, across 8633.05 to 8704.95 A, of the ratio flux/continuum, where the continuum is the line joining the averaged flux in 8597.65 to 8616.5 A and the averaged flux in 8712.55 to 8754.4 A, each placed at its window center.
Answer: 0.07 mag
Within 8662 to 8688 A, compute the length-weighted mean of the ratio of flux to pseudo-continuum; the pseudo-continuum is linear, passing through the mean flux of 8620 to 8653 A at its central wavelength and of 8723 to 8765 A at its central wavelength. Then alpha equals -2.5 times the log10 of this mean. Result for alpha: 0.05 mag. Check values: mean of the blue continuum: 12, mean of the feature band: 11.7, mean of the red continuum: 12.8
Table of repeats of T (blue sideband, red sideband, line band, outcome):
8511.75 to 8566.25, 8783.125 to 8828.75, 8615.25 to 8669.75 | 0.017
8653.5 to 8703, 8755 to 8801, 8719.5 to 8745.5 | 0.038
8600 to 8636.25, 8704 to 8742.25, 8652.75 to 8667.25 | 0.235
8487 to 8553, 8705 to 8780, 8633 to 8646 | 0.013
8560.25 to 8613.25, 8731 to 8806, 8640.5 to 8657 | 0.076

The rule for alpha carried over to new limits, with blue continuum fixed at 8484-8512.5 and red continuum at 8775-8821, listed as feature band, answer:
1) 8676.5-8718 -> 0.03 mag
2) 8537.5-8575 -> 0.11 mag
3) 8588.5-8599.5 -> 0.05 mag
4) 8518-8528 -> 0.15 mag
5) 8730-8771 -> -0.01 mag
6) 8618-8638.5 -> 0.03 mag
